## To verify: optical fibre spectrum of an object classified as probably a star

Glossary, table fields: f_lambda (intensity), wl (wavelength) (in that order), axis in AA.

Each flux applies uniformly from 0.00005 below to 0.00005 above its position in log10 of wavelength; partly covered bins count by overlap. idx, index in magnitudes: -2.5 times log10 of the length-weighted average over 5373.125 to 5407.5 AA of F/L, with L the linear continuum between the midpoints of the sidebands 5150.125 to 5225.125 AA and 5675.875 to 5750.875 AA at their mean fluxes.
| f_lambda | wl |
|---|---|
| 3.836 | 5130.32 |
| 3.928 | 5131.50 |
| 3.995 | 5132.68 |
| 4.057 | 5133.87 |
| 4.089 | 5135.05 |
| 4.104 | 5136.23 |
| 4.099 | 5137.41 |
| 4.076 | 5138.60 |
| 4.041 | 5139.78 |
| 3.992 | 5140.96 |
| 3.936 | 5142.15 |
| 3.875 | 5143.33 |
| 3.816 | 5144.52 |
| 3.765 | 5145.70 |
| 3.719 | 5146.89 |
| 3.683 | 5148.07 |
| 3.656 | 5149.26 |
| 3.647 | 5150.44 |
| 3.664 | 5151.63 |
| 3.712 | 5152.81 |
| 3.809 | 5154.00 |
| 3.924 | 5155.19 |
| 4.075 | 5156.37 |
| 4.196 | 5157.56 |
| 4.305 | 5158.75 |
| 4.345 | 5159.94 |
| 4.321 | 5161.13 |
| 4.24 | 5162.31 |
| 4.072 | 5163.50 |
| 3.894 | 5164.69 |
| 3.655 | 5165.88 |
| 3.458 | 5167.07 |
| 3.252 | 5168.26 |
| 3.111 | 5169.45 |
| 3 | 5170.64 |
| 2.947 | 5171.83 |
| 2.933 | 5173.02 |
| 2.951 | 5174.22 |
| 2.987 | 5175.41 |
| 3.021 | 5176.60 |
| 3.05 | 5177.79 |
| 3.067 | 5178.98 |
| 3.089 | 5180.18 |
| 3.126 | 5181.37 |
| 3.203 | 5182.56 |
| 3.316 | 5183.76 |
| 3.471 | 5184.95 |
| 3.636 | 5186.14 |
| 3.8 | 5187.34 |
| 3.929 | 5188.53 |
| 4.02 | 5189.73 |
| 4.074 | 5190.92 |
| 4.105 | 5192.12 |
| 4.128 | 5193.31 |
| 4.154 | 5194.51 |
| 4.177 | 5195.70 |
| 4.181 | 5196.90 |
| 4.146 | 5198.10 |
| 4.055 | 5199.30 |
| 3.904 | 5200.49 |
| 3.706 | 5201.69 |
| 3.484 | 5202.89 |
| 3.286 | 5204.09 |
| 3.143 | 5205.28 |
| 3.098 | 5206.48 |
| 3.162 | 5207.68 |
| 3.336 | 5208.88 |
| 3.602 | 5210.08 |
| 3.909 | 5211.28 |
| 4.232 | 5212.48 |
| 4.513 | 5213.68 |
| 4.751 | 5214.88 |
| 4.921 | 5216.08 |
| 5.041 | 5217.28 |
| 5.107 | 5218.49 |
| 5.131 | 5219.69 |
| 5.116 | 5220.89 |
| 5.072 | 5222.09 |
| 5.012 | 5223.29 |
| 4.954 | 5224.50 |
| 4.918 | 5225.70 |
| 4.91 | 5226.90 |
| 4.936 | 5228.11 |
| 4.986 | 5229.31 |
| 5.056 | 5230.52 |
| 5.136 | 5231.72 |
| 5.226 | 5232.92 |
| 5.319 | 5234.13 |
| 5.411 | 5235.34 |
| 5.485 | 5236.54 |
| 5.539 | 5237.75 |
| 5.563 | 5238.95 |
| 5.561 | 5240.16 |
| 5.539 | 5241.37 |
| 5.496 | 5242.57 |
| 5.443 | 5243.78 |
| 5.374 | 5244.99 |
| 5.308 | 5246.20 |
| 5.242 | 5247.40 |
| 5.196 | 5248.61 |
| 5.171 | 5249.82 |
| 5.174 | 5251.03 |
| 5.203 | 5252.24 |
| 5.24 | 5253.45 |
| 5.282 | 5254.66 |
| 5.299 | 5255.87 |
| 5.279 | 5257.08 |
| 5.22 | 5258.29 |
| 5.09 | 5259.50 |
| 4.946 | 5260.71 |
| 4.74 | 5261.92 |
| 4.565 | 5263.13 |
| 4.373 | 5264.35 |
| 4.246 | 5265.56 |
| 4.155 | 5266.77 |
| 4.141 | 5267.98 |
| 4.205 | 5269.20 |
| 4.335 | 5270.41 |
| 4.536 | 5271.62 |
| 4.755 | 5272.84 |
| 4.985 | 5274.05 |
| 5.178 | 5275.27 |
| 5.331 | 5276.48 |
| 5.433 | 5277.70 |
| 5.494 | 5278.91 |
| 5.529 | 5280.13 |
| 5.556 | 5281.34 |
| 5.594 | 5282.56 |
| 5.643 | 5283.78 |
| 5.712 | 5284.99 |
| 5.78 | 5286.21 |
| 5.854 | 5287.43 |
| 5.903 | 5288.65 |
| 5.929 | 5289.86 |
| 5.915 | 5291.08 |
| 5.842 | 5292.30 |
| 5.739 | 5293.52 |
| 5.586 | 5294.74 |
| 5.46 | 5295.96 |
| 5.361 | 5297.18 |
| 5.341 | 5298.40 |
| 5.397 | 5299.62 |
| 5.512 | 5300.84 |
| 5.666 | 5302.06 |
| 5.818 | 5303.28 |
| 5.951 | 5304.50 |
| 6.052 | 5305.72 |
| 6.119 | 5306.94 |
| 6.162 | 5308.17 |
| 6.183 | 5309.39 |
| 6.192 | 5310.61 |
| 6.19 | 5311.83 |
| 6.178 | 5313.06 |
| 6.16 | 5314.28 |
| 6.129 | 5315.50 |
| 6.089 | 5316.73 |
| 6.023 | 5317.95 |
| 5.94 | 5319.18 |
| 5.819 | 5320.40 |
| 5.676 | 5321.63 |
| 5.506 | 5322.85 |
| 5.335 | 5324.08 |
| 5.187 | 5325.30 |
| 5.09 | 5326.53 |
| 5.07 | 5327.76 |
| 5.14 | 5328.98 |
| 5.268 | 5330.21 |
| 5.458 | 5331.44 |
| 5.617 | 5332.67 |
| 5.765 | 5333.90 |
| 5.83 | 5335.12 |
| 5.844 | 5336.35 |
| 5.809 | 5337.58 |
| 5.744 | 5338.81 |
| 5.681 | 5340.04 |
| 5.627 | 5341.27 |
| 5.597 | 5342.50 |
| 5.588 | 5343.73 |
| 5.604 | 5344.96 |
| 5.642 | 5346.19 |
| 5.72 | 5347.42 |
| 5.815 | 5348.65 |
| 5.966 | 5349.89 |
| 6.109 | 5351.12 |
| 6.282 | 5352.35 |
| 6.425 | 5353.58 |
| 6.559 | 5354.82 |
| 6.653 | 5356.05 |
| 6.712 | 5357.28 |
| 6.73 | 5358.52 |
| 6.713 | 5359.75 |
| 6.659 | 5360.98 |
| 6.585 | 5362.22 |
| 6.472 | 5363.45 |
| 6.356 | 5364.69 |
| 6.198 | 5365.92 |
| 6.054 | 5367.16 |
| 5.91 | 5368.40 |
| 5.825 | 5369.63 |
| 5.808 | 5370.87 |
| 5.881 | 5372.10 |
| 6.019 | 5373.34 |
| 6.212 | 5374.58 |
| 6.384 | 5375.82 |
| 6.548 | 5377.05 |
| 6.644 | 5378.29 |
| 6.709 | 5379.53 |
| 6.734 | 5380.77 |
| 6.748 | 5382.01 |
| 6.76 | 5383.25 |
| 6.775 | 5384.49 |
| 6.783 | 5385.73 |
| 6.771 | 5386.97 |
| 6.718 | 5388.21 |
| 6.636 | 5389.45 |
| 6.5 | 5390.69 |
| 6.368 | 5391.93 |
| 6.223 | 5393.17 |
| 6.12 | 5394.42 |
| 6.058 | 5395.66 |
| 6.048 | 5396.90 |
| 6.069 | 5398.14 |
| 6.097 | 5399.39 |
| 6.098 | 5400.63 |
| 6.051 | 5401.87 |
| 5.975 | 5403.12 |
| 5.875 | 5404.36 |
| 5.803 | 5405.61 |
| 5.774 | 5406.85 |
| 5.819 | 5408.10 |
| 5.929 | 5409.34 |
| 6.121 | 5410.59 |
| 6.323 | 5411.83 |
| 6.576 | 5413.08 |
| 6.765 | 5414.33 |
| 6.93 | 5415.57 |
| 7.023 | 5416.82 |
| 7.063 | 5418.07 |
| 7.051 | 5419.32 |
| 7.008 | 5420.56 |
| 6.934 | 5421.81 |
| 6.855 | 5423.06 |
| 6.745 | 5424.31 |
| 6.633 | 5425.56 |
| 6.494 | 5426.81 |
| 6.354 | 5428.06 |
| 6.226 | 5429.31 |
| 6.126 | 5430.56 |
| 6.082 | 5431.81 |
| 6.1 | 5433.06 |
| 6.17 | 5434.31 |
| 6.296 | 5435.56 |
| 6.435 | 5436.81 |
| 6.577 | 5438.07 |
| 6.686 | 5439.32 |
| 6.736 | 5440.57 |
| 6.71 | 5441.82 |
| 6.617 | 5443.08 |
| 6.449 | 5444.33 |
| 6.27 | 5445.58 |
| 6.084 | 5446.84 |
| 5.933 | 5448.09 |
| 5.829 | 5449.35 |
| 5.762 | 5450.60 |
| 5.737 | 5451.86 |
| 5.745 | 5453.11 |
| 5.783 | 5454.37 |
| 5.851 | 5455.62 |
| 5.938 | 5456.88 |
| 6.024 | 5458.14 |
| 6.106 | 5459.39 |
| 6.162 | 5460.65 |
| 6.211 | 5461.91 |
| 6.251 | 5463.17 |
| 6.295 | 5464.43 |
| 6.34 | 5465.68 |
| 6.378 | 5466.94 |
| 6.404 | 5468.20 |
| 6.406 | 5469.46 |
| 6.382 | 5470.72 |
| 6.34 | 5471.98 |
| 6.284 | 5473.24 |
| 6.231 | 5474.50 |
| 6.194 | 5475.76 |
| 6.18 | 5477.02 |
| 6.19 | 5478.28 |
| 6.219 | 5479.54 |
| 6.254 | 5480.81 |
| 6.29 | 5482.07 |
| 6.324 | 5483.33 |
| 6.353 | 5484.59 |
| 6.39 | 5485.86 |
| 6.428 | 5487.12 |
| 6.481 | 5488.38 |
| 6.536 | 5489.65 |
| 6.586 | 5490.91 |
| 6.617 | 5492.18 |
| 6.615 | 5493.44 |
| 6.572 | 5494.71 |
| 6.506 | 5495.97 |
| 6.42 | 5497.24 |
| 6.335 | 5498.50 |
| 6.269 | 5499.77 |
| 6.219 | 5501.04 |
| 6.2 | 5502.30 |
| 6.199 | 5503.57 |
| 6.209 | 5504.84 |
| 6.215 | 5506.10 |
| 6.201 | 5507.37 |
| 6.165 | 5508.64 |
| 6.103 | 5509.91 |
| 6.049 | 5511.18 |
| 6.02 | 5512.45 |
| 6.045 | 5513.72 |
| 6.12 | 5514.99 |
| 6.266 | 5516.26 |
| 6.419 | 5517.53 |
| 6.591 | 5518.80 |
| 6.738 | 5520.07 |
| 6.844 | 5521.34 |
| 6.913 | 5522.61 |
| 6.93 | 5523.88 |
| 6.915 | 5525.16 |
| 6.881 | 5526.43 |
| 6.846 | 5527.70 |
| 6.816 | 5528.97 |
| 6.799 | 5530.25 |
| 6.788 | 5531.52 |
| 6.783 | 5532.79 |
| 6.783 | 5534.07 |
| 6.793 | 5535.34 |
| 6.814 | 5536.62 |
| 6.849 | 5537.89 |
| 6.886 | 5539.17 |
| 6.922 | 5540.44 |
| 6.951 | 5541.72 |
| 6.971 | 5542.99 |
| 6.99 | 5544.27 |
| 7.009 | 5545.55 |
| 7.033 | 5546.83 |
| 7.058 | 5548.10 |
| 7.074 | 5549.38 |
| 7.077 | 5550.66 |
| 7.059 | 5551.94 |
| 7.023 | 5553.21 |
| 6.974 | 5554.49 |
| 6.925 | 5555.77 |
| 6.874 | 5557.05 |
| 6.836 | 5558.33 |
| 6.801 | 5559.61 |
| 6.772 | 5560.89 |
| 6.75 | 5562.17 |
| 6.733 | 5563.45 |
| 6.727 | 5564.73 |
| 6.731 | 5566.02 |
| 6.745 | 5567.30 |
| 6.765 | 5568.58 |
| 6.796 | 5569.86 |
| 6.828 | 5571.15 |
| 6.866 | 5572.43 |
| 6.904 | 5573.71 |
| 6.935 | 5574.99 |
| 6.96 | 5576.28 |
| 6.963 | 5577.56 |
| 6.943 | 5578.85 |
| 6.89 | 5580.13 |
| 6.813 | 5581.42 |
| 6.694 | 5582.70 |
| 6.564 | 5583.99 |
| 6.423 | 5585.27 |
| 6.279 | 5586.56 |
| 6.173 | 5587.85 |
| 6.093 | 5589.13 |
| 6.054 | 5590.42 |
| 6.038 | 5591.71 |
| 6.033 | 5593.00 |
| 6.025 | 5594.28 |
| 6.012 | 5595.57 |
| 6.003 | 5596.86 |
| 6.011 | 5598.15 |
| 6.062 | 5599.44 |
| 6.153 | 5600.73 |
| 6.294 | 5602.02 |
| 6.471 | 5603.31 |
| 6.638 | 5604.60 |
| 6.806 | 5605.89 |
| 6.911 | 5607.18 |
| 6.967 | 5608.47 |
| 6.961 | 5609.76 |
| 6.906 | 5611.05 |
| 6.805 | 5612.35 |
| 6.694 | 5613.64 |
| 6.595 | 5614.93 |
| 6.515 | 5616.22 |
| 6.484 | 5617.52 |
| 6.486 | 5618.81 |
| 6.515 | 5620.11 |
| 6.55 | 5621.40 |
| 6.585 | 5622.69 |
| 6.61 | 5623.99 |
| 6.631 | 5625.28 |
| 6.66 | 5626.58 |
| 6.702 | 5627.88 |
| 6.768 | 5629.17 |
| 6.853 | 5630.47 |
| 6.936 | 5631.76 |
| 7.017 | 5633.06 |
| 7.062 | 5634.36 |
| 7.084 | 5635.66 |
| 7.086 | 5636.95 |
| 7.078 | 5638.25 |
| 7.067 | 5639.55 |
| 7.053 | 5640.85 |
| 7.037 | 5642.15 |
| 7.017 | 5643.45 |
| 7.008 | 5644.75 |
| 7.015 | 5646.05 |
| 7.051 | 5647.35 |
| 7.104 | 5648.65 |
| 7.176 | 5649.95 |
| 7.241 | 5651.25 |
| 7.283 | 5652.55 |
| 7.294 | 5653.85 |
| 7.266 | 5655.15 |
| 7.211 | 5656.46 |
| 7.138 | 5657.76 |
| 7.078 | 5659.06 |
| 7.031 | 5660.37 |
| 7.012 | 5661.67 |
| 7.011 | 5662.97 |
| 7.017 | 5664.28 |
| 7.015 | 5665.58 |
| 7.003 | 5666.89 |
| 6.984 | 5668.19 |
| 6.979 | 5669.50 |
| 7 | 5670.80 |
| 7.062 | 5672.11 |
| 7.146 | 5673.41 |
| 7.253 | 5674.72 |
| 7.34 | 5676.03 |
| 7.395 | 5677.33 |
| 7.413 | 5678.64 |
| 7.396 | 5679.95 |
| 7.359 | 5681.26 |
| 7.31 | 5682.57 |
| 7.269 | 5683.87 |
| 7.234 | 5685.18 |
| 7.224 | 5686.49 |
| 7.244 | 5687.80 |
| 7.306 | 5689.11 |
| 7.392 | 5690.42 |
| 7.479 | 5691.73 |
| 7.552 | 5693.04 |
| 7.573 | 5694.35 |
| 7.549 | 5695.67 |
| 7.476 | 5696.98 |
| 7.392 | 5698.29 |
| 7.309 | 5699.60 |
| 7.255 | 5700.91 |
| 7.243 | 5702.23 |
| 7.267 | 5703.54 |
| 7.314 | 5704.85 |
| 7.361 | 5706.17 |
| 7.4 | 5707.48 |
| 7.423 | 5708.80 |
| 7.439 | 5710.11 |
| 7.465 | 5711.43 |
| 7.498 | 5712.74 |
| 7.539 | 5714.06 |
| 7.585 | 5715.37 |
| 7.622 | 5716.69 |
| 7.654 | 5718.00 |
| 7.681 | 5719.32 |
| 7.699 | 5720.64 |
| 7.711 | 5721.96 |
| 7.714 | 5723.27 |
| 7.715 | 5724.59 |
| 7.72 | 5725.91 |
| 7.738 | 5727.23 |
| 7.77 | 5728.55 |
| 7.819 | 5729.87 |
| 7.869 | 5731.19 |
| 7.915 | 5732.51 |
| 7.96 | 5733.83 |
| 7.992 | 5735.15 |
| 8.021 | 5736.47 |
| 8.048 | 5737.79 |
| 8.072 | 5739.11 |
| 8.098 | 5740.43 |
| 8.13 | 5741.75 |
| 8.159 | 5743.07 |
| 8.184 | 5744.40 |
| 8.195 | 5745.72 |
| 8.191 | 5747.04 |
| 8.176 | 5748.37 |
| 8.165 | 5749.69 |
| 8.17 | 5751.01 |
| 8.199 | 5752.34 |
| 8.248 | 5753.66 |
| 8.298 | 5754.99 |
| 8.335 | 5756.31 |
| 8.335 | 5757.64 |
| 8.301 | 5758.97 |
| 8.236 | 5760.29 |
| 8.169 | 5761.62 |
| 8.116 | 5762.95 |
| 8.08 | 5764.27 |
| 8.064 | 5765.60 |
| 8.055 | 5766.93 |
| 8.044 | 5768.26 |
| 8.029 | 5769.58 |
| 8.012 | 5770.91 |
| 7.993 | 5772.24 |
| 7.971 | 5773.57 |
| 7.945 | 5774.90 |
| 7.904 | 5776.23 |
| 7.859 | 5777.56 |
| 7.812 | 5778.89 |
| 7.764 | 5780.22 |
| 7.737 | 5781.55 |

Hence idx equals -0.19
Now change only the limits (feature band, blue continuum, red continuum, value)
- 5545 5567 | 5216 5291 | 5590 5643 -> -0.09 mag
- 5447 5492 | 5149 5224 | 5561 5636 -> -0.08 mag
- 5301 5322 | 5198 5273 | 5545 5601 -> -0.16 mag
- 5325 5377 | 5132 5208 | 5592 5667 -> -0.21 mag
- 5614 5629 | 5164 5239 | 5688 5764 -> 0.07 mag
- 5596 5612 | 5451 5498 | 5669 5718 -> 0.07 mag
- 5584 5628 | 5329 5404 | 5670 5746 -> 0.11 mag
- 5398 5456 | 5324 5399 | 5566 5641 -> -0.01 mag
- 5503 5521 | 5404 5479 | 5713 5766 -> 0.08 mag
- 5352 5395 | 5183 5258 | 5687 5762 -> -0.16 mag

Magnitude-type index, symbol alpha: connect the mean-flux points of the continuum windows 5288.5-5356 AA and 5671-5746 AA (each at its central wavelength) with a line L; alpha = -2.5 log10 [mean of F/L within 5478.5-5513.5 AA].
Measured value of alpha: 0.04 mag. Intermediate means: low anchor 5.78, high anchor 7.57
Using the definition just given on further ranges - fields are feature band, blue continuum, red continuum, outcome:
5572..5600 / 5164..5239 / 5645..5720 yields 0.03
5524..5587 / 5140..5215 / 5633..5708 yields -0.08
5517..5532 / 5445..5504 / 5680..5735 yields -0.05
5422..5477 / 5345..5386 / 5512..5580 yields 0.05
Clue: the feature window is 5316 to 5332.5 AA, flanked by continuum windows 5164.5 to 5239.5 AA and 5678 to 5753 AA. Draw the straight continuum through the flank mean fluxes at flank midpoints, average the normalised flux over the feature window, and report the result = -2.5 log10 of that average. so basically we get -0.121 mag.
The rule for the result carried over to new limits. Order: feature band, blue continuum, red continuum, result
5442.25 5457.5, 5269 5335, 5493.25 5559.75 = 0.05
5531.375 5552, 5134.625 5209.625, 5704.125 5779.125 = -0.08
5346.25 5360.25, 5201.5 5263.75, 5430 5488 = -0.13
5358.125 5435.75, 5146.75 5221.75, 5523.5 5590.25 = -0.16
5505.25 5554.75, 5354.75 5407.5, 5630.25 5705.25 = 0.01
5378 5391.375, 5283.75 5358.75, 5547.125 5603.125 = -0.12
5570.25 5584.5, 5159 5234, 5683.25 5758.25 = -0.02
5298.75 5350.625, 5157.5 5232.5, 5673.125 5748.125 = -0.18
